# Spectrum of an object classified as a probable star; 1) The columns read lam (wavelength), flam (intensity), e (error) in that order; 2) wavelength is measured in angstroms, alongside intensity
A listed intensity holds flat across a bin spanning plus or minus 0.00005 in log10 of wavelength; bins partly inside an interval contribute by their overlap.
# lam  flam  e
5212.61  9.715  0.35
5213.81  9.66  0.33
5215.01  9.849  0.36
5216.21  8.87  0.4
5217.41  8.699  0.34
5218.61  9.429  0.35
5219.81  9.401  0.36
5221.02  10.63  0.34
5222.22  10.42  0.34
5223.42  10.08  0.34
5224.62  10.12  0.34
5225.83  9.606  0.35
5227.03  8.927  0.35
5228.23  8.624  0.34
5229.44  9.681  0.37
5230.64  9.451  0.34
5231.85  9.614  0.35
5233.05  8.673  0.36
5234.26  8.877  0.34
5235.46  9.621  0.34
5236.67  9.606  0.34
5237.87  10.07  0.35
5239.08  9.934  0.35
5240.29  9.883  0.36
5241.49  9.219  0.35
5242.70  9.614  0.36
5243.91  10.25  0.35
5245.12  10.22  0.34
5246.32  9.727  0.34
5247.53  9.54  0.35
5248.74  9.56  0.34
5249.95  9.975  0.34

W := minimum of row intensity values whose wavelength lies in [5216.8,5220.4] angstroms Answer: 8.699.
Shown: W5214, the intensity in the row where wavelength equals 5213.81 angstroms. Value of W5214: 9.66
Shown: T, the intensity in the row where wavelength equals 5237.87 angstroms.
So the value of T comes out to 10.07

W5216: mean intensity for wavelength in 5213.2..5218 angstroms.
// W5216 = 9.28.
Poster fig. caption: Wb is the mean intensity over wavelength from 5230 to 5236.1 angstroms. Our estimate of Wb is 9.25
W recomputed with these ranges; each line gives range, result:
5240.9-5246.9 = 9.219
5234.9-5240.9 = 9.606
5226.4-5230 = 8.624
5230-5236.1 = 8.673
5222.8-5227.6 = 8.927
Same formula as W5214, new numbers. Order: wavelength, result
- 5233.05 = 8.673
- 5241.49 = 9.219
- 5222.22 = 10.42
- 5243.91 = 10.25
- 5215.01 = 9.849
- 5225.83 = 9.606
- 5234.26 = 8.877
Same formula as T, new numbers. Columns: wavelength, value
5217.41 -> 8.699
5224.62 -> 10.12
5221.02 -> 10.63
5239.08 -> 9.934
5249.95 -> 9.975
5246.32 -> 9.727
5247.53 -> 9.54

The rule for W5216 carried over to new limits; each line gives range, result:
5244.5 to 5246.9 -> 10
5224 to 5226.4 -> 9.85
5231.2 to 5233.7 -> 9.12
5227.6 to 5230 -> 9.13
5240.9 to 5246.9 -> 9.81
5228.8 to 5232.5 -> 9.55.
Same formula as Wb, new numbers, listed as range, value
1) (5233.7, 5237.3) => 9.4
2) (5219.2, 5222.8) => 10.1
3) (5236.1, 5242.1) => 9.75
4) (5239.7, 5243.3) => 9.58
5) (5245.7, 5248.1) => 9.66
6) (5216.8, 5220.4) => 9.19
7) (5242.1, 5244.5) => 9.92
